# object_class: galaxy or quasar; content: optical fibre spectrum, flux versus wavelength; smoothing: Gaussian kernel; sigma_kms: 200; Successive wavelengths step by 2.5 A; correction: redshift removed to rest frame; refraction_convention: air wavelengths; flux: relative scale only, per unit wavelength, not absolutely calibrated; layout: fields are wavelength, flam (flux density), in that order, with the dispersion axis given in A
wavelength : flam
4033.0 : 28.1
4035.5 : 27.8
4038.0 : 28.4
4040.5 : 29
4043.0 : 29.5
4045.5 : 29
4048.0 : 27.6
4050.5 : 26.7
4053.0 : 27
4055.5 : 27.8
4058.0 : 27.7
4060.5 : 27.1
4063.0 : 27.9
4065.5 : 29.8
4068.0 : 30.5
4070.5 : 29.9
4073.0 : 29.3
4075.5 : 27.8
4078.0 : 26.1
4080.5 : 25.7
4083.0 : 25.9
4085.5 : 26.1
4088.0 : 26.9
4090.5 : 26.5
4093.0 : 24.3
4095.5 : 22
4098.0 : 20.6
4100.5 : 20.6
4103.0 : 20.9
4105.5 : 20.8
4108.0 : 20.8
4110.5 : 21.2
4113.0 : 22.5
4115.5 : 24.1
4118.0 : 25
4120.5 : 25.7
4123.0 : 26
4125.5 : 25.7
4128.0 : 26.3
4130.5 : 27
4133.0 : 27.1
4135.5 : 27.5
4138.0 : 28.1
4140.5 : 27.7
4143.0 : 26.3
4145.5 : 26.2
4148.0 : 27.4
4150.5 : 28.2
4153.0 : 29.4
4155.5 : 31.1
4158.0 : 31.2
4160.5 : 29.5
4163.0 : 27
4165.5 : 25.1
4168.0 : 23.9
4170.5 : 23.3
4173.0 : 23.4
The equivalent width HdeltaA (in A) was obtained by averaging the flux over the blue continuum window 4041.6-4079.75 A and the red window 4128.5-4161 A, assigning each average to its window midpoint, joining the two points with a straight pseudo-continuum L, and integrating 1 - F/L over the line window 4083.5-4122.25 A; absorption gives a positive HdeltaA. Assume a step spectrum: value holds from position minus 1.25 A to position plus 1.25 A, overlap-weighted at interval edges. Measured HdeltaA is 6.72 A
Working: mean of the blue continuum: 28.2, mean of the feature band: 23.3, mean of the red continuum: 28.1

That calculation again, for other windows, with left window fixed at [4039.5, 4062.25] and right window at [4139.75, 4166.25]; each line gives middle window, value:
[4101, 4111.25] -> 2.6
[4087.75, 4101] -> 2.2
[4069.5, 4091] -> 0.7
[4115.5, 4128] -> 1.1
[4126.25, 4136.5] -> 0.4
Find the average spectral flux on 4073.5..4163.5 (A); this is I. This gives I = 25.7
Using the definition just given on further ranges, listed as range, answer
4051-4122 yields 25.4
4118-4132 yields 26.1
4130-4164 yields 28.2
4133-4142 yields 27.6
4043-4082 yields 28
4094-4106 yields 21.1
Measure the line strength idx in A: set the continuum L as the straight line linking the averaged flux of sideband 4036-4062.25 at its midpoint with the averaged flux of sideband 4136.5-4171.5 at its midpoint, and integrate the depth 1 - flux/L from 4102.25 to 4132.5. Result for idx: 4.0 A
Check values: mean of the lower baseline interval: 28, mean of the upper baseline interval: 27.5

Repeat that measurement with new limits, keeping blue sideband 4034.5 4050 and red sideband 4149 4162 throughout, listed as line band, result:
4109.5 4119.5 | 2.0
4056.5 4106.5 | 5.3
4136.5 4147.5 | 0.9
